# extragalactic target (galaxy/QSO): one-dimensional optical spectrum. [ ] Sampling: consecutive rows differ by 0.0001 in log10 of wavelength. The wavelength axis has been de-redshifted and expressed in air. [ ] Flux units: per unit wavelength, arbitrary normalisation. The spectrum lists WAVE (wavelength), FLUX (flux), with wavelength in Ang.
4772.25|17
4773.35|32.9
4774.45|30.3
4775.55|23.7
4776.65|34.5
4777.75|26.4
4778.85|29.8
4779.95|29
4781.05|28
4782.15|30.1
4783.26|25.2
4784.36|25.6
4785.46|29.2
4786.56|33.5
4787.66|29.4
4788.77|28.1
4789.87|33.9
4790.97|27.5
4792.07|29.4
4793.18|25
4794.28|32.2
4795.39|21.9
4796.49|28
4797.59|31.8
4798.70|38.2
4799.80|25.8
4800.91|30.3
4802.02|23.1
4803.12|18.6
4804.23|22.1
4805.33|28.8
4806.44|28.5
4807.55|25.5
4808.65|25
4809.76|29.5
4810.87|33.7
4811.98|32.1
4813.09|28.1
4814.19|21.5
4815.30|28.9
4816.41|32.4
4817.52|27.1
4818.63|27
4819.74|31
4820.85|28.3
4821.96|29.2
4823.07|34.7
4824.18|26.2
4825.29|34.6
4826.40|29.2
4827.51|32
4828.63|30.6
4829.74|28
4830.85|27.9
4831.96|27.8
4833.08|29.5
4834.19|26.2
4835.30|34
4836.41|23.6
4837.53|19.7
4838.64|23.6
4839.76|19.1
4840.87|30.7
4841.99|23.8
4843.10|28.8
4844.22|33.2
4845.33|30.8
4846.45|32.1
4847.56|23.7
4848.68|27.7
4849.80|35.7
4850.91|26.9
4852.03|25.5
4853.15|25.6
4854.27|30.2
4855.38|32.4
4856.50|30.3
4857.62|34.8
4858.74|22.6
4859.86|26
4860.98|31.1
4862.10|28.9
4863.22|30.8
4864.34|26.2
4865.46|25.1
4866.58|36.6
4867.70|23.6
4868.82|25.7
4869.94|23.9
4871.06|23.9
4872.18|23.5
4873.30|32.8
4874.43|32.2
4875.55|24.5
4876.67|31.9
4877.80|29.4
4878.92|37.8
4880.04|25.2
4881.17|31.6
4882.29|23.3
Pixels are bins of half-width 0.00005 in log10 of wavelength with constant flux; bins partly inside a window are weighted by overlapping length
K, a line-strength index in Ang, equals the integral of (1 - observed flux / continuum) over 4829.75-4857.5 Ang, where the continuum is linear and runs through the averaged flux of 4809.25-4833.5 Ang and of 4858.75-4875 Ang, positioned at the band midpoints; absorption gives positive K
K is 0.61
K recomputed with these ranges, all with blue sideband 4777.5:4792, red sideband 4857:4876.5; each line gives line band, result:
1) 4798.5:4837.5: 0.25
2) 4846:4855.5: -0.20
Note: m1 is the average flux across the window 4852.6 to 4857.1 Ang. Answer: 29.7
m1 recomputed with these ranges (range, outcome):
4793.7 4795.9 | 27.1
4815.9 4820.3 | 29.3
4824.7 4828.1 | 31.8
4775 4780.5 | 28.7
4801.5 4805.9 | 23.2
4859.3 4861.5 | 28.5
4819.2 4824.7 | 29.9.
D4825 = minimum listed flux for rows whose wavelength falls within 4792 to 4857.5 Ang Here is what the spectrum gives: 18.6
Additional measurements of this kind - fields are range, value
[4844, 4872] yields 22.6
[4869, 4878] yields 23.5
